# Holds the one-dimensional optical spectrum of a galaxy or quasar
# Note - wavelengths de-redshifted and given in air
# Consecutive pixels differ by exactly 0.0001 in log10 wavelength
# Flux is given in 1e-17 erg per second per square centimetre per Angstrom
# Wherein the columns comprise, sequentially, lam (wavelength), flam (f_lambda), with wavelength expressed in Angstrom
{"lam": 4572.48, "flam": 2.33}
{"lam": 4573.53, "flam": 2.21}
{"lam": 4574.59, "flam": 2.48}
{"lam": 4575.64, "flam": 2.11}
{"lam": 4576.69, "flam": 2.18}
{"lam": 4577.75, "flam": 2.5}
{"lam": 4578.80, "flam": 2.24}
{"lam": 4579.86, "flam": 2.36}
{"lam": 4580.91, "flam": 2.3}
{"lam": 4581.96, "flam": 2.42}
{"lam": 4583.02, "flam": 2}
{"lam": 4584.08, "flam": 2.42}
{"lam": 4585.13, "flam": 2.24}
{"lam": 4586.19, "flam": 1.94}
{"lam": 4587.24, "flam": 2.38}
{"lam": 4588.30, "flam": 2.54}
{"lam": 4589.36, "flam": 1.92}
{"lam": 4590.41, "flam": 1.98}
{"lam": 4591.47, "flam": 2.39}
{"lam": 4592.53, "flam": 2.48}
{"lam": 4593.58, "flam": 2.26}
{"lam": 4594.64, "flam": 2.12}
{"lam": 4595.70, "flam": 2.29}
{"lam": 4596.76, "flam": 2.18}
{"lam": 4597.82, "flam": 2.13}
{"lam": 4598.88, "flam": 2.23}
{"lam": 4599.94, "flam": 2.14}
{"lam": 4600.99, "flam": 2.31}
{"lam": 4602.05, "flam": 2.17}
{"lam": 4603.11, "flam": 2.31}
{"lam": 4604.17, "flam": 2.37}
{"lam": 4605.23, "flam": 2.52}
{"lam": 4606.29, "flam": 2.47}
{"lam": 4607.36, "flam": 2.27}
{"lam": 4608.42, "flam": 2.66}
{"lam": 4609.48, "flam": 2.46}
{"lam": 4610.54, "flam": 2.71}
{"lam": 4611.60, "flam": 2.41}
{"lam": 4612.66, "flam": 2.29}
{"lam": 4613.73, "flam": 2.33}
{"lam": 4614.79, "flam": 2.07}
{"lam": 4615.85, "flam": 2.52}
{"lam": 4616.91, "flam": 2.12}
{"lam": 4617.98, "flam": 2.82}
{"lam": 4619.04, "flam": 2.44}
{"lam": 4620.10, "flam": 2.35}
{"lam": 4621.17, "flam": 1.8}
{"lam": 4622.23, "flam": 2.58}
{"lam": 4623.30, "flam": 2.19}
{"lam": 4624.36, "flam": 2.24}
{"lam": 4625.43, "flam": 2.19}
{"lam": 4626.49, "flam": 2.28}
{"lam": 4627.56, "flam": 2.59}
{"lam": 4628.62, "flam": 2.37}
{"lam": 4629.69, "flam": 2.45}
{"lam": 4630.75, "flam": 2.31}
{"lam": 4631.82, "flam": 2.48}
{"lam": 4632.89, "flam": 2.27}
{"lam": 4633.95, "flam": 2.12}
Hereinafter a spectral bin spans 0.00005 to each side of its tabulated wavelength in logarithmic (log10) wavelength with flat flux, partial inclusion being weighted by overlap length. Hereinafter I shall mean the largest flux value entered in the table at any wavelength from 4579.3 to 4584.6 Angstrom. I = 2.42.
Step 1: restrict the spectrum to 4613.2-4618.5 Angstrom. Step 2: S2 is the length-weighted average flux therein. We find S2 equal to 2.37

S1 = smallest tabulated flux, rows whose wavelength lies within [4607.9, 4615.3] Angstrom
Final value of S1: 2.07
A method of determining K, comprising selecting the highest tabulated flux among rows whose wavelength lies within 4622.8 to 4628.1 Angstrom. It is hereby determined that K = 2.59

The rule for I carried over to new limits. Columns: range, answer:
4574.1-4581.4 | 2.5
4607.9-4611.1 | 2.71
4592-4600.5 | 2.48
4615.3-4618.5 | 2.82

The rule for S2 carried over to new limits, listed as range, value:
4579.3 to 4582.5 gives 2.36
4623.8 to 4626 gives 2.22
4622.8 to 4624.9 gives 2.21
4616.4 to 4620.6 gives 2.43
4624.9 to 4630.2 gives 2.38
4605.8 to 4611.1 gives 2.51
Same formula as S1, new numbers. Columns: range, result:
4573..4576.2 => 2.11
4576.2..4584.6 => 2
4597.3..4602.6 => 2.13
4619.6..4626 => 1.8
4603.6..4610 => 2.27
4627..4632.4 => 2.31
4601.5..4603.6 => 2.17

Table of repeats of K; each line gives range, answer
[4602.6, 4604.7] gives 2.37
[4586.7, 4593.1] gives 2.54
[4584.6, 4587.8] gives 2.38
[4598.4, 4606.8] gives 2.52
